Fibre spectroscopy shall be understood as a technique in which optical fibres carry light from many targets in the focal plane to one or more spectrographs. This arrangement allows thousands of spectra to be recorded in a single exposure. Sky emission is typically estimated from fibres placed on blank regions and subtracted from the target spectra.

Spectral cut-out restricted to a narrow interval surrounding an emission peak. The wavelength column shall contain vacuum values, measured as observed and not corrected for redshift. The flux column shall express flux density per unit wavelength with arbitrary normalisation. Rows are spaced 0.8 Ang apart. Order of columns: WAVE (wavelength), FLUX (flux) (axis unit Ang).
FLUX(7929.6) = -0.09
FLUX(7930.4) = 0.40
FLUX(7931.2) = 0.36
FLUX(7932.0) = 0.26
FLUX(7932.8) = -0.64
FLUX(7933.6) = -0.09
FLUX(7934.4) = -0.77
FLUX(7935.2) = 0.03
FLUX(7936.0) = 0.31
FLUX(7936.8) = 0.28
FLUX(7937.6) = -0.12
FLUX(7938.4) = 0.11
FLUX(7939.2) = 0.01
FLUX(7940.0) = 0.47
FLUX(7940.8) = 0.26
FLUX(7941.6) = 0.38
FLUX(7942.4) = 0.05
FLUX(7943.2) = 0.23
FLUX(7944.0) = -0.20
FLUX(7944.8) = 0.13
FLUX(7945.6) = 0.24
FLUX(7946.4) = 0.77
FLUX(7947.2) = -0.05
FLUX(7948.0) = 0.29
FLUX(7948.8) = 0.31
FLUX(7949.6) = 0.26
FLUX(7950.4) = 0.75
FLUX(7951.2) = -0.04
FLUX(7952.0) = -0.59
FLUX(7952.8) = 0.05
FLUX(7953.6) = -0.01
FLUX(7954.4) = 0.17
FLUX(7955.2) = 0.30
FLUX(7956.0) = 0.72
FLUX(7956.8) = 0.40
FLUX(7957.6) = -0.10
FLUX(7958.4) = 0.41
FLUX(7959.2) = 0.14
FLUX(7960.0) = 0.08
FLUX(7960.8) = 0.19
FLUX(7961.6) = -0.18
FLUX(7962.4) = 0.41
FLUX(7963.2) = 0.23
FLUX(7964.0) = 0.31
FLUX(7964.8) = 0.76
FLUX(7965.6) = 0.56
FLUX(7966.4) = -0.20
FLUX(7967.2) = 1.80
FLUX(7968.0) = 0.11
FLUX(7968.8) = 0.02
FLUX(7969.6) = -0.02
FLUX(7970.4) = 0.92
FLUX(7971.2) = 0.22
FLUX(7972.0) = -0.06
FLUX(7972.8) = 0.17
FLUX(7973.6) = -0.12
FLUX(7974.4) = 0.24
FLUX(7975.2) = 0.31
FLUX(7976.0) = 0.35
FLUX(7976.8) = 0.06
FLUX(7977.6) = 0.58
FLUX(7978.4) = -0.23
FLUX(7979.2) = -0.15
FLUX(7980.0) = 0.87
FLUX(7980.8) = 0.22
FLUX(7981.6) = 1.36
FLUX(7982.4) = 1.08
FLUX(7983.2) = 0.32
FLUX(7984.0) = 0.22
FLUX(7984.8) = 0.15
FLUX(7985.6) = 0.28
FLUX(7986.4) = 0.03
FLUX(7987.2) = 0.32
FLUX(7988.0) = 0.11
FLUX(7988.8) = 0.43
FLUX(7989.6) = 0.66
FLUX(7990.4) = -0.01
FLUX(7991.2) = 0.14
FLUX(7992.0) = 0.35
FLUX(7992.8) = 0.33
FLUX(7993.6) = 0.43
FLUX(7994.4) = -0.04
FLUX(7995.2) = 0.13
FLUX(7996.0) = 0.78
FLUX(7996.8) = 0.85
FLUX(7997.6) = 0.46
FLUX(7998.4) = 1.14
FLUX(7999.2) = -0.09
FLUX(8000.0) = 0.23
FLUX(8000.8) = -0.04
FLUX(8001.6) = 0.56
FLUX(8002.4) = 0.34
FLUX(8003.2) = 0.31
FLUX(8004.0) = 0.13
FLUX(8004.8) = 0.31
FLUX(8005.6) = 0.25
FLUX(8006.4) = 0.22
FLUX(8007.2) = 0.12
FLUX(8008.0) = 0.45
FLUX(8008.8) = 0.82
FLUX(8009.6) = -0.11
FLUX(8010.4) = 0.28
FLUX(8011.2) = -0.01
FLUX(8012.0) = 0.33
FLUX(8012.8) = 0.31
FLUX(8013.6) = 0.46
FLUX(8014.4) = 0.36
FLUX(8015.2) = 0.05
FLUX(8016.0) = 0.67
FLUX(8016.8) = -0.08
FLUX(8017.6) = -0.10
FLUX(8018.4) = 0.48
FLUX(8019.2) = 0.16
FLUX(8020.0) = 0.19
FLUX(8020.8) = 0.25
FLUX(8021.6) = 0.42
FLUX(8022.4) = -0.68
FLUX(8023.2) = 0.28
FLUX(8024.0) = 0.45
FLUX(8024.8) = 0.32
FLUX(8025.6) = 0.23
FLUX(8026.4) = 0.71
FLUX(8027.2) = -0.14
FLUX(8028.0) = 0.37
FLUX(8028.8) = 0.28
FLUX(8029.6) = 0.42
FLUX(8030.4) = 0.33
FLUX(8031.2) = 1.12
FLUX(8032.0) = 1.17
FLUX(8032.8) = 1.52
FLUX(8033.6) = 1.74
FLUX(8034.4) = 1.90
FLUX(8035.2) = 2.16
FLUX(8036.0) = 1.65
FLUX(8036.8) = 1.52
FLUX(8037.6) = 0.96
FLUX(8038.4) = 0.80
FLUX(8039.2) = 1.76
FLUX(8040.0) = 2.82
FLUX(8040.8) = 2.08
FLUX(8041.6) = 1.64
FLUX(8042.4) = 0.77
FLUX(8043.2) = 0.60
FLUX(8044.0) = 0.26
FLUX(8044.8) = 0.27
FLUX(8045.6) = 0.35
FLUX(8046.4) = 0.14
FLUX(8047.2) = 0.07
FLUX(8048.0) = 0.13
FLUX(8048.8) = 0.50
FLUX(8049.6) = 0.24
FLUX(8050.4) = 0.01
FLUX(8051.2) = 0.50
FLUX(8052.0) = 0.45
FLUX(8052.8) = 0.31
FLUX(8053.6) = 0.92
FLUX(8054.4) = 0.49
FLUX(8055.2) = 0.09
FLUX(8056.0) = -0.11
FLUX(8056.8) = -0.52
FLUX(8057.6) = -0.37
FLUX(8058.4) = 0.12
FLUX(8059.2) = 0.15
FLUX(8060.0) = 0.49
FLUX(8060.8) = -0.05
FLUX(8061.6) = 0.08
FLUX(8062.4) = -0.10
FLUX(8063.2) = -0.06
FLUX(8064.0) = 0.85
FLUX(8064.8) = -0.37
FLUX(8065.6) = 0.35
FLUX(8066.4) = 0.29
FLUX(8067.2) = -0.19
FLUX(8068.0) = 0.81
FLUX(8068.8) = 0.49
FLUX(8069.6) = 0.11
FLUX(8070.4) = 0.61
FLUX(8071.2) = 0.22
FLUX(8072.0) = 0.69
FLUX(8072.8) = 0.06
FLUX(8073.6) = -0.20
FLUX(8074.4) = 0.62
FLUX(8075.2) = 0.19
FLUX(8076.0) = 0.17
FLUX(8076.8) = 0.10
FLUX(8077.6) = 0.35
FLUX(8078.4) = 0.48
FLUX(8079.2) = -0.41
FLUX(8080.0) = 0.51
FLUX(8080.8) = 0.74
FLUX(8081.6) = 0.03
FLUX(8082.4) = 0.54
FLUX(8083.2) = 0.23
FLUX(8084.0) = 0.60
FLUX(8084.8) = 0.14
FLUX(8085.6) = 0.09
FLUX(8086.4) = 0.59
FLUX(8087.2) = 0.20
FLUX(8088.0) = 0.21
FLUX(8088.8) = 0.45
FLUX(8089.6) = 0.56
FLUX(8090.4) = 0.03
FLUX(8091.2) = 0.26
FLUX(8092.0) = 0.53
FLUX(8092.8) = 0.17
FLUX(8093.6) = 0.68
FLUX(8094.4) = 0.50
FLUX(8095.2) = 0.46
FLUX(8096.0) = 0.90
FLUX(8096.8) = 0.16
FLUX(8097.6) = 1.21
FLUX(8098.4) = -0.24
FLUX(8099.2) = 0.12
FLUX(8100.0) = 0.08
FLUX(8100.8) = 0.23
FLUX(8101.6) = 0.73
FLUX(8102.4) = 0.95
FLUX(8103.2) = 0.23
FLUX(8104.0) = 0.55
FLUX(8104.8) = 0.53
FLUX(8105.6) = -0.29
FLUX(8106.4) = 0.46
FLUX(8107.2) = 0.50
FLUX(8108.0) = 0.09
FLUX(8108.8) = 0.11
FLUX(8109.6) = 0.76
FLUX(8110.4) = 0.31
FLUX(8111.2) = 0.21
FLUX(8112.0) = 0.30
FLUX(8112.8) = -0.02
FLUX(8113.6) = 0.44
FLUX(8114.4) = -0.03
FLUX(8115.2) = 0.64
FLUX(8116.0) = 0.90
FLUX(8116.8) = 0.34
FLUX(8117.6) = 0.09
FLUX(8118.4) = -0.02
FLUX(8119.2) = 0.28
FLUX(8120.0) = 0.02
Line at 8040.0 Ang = [O II] 3727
